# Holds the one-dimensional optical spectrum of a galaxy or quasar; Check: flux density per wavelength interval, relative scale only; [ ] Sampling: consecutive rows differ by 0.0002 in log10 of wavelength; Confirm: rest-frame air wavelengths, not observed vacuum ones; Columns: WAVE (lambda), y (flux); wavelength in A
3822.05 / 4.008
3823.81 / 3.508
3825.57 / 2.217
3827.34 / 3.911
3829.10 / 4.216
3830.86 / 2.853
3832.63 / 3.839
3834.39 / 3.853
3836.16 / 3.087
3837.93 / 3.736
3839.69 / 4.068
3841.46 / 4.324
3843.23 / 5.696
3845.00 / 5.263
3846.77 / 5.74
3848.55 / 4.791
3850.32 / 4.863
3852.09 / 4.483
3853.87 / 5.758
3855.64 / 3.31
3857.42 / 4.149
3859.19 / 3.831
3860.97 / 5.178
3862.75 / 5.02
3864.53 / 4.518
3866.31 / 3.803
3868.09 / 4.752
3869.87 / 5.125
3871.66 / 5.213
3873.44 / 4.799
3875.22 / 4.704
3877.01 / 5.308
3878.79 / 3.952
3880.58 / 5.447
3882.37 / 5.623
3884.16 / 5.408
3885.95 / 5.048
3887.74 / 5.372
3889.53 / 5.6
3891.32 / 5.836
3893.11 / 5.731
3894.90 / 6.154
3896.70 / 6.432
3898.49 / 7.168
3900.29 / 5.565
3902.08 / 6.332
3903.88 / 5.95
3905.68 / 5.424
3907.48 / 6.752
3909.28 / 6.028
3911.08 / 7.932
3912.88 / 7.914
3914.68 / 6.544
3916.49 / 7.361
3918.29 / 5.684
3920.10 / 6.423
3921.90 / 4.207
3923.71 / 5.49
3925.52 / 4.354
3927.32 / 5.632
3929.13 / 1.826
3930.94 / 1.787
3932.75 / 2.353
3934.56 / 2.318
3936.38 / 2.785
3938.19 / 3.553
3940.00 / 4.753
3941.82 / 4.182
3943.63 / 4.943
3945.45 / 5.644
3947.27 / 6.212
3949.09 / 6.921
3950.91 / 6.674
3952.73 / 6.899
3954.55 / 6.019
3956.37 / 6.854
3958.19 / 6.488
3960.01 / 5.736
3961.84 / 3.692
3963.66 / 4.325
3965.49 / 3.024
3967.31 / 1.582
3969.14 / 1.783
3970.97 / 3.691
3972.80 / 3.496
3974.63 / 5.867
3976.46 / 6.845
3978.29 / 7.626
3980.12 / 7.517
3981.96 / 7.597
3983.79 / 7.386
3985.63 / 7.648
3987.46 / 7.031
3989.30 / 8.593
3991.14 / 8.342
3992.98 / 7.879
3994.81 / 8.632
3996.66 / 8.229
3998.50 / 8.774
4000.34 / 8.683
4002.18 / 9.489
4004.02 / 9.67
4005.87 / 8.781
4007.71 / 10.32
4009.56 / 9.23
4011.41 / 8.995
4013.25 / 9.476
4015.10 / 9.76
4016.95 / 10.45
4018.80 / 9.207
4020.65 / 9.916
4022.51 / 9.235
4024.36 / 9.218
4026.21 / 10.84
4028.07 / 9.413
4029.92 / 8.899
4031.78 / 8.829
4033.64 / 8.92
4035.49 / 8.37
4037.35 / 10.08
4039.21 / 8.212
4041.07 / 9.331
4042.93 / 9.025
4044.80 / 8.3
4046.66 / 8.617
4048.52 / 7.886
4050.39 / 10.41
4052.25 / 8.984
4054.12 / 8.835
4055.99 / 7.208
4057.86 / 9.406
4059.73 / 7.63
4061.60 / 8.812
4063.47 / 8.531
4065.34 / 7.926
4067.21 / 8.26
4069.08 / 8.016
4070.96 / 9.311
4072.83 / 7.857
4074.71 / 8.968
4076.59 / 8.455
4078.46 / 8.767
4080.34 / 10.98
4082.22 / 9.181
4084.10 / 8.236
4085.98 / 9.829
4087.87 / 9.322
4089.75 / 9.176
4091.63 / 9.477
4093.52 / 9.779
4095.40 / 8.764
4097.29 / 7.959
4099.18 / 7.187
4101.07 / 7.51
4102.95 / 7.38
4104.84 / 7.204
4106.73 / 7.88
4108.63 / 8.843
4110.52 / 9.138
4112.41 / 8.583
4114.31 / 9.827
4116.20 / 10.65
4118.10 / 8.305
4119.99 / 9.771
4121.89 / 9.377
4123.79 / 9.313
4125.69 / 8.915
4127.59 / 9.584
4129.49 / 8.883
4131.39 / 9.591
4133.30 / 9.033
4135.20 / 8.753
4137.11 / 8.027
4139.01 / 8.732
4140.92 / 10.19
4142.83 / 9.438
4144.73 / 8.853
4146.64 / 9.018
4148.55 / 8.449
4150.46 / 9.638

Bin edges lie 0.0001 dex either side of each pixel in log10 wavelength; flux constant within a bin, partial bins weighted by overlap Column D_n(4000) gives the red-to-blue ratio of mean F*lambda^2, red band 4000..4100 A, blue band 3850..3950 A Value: 1.89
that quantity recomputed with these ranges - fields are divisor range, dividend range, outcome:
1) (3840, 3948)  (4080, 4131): 1.94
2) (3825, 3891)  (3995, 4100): 2.15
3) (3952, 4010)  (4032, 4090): 1.35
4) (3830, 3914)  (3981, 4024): 1.83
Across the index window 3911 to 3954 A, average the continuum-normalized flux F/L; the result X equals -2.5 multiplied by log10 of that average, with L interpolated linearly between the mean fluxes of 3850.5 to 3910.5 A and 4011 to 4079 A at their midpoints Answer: 0.26 mag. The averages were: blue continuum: 5.28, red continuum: 8.93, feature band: 5.05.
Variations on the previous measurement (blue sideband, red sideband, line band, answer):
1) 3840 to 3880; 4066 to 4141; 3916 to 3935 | 0.33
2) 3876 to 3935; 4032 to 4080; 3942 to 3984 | 0.22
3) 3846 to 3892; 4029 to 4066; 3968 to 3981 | 0.35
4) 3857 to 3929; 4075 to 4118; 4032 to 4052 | -0.13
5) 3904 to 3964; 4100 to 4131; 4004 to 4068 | -0.24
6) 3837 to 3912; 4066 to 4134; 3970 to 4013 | -0.10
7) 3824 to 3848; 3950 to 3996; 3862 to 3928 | -0.15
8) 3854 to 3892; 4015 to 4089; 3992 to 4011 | -0.15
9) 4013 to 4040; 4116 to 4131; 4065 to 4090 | 0.05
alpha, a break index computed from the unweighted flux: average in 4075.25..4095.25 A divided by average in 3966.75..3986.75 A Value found 1.6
